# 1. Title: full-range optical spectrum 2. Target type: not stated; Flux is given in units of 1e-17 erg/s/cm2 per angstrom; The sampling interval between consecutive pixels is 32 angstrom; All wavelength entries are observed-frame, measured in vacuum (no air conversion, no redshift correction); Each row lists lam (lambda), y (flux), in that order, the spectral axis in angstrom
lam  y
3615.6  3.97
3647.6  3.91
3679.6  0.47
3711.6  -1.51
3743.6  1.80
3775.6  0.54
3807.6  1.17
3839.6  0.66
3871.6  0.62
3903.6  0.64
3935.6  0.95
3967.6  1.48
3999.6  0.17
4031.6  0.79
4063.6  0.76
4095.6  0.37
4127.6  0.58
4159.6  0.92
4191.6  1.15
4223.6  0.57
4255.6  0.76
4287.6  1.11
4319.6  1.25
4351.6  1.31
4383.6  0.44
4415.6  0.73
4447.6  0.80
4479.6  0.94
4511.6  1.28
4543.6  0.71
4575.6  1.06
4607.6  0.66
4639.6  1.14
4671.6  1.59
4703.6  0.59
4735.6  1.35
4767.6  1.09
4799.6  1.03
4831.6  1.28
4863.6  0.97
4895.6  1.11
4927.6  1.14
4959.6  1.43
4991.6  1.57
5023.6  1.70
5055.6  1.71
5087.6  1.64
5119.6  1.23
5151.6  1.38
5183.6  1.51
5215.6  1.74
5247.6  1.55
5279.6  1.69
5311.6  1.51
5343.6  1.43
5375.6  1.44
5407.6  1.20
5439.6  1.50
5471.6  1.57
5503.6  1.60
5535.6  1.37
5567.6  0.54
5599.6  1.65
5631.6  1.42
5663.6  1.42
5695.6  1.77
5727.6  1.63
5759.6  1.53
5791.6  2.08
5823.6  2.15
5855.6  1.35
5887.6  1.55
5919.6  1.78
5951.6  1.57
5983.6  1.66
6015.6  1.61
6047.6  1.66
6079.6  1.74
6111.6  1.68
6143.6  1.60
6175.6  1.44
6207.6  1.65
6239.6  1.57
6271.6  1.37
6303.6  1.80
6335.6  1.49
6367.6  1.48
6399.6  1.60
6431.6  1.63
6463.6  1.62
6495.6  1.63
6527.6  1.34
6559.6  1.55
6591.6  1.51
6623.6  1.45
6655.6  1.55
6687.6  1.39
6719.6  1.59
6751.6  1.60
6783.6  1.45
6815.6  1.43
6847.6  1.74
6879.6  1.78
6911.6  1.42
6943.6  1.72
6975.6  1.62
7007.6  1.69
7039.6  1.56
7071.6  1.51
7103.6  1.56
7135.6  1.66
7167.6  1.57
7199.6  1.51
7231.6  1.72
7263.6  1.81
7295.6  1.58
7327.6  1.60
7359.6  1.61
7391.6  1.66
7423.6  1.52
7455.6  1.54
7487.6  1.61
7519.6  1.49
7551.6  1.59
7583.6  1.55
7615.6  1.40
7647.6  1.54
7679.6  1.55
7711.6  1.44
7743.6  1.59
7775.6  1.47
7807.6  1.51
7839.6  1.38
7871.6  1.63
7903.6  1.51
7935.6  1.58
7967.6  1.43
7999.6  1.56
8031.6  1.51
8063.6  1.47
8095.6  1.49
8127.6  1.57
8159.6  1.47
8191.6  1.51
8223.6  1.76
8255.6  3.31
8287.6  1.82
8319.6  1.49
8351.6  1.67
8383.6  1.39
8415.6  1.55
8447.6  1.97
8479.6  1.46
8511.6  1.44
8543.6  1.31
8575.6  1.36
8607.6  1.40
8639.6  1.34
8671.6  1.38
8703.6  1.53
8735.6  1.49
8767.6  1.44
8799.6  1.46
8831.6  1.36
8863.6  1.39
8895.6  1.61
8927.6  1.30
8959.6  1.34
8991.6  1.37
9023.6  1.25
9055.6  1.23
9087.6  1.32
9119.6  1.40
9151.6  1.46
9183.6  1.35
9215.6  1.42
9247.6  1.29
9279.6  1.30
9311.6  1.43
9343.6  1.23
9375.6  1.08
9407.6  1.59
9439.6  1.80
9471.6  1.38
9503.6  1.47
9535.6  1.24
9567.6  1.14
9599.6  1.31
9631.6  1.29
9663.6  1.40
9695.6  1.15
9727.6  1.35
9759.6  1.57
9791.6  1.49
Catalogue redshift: 0.26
